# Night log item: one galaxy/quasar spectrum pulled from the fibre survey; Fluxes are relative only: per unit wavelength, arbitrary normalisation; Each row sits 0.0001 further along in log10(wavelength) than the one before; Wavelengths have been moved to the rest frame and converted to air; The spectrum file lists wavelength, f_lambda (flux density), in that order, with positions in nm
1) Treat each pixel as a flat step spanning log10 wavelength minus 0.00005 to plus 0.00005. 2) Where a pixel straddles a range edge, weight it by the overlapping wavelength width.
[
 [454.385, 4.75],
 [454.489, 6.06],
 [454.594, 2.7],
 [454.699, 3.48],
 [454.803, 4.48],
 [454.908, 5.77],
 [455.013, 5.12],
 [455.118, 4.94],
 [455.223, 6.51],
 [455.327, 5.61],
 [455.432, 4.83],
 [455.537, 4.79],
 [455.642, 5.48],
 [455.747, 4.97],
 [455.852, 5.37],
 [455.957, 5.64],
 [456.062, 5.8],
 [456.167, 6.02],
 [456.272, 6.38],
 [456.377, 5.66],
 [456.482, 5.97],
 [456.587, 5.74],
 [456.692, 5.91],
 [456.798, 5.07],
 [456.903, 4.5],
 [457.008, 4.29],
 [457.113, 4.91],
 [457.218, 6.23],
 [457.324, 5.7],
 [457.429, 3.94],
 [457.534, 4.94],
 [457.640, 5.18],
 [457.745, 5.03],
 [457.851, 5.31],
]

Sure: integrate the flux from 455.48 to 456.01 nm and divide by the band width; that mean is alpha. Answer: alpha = 5.24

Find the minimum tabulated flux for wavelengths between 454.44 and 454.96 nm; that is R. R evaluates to 2.7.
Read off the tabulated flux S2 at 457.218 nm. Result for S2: 6.23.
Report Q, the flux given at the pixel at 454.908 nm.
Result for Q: 5.77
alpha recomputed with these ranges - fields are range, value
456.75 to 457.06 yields 4.62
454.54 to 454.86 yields 3.59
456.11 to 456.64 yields 5.96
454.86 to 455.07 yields 5.42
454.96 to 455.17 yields 5.02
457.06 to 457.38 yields 5.59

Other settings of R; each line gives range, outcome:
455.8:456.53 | 5.37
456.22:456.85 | 5.07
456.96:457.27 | 4.29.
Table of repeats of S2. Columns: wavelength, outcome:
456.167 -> 6.02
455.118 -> 4.94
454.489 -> 6.06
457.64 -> 5.18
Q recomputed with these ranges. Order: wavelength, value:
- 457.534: 4.94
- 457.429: 3.94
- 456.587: 5.74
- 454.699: 3.48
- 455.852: 5.37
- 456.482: 5.97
